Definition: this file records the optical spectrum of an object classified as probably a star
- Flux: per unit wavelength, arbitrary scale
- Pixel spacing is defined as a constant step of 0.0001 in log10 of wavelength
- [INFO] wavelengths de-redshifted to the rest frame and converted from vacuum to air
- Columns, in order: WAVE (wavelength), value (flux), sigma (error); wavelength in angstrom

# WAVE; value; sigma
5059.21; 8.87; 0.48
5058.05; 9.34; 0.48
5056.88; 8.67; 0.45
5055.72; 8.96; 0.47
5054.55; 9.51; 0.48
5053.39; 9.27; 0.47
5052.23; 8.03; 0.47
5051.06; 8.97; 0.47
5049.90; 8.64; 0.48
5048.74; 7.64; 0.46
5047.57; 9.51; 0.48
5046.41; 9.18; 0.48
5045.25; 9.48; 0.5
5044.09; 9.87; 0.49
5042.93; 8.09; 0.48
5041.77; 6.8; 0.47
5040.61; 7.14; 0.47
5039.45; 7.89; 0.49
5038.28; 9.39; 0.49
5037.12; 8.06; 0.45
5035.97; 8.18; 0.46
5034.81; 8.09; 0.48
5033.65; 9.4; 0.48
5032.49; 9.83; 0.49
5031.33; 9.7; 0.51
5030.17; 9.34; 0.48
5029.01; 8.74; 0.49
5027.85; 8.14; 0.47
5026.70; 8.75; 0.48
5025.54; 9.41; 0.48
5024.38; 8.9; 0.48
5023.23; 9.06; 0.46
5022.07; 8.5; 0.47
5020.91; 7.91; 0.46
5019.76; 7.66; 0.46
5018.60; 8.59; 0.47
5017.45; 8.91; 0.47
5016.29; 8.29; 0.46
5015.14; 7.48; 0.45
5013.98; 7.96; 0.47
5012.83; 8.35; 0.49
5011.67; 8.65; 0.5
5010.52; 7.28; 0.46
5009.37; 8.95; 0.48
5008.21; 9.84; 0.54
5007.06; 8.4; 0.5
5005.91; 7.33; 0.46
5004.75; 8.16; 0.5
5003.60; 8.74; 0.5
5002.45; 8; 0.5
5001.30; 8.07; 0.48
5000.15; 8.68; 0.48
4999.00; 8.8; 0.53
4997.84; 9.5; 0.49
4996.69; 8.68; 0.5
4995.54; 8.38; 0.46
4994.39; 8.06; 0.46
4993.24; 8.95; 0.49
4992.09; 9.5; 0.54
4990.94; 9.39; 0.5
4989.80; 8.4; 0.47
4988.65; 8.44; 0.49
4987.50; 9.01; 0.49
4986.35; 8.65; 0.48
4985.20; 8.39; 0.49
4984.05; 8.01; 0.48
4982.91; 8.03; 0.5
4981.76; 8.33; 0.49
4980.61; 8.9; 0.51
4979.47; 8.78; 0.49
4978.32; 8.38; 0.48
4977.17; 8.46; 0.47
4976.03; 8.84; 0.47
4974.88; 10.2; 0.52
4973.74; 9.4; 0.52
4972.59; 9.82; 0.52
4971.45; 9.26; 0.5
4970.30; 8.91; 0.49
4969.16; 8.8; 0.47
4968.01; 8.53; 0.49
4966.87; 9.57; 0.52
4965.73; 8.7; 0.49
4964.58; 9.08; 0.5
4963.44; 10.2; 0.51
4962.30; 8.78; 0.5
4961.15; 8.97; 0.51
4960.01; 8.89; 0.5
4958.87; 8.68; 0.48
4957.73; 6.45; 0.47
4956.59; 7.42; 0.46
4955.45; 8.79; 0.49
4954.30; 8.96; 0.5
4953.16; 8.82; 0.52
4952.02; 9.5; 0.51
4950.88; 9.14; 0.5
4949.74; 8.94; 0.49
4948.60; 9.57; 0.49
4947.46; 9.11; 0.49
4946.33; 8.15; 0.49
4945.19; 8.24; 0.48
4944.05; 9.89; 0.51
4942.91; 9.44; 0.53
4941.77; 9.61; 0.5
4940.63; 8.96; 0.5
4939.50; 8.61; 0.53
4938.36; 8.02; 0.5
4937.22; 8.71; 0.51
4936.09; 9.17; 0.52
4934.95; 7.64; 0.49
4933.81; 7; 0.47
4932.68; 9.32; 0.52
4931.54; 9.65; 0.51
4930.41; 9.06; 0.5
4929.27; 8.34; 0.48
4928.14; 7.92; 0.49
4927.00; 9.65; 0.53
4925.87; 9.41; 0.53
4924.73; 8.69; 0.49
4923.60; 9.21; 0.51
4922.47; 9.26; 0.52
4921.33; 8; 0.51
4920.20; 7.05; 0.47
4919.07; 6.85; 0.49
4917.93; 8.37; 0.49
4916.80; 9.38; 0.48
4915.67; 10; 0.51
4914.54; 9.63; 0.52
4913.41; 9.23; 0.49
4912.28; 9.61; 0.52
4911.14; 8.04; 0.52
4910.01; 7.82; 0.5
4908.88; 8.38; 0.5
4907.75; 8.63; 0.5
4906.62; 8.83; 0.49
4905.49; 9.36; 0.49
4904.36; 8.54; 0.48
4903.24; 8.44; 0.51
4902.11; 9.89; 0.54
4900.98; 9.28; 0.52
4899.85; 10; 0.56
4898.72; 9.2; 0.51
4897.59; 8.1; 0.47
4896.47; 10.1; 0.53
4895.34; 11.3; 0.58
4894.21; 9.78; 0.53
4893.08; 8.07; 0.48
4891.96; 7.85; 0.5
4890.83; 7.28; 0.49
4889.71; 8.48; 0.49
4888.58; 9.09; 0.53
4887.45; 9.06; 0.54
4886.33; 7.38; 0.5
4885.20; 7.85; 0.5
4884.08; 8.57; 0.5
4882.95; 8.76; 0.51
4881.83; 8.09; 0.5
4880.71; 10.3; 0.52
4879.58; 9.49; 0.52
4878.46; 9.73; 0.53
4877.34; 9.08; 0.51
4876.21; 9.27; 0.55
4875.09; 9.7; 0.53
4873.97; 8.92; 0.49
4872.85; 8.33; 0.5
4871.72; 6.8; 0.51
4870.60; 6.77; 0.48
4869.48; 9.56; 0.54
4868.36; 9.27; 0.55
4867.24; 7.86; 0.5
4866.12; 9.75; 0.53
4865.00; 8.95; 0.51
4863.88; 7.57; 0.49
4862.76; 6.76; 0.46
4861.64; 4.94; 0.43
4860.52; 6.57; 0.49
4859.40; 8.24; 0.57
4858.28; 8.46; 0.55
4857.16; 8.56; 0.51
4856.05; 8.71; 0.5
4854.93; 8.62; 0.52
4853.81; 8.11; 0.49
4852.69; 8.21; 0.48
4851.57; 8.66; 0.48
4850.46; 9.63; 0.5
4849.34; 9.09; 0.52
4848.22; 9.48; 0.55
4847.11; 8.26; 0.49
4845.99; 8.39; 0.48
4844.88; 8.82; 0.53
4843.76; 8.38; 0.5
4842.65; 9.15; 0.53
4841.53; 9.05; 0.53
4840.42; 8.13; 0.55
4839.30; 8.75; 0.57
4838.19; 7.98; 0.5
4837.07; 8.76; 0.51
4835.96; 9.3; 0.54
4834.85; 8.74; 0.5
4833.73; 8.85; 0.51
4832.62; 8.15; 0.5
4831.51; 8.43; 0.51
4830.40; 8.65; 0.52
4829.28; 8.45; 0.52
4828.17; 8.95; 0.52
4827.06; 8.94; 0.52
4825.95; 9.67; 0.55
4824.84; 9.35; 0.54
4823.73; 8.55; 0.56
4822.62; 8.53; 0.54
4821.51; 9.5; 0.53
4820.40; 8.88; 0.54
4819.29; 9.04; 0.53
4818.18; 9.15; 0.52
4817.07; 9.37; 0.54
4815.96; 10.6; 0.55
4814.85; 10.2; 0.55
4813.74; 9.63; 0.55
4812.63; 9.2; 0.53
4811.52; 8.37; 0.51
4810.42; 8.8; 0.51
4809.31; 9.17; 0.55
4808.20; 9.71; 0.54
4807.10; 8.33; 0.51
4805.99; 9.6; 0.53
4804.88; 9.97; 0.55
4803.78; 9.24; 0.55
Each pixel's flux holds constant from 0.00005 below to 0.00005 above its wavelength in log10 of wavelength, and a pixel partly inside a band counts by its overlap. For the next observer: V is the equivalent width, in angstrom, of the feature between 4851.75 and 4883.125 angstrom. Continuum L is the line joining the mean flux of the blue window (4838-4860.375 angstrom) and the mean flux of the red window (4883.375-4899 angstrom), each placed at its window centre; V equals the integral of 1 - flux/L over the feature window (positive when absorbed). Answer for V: 0.9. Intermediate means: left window 8.61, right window 8.71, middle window 8.41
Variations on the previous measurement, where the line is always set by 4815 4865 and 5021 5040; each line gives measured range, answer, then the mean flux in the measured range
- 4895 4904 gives -0.8 angstrom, 9.48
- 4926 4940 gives 0.2 angstrom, 8.62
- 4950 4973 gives -0.3 angstrom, 8.86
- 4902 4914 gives -0.1 angstrom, 8.76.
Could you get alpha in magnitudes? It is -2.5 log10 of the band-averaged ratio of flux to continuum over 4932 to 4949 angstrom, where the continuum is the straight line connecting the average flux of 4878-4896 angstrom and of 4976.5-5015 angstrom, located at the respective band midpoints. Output -0.01 mag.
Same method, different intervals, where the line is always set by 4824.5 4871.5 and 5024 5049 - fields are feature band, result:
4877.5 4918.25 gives -0.05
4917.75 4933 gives -0.01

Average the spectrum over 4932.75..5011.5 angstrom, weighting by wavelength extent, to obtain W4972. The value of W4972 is 8.73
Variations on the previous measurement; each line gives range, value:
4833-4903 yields 8.64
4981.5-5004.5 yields 8.6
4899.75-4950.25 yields 8.81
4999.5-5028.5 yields 8.4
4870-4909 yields 8.83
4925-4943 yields 8.76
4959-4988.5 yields 8.9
